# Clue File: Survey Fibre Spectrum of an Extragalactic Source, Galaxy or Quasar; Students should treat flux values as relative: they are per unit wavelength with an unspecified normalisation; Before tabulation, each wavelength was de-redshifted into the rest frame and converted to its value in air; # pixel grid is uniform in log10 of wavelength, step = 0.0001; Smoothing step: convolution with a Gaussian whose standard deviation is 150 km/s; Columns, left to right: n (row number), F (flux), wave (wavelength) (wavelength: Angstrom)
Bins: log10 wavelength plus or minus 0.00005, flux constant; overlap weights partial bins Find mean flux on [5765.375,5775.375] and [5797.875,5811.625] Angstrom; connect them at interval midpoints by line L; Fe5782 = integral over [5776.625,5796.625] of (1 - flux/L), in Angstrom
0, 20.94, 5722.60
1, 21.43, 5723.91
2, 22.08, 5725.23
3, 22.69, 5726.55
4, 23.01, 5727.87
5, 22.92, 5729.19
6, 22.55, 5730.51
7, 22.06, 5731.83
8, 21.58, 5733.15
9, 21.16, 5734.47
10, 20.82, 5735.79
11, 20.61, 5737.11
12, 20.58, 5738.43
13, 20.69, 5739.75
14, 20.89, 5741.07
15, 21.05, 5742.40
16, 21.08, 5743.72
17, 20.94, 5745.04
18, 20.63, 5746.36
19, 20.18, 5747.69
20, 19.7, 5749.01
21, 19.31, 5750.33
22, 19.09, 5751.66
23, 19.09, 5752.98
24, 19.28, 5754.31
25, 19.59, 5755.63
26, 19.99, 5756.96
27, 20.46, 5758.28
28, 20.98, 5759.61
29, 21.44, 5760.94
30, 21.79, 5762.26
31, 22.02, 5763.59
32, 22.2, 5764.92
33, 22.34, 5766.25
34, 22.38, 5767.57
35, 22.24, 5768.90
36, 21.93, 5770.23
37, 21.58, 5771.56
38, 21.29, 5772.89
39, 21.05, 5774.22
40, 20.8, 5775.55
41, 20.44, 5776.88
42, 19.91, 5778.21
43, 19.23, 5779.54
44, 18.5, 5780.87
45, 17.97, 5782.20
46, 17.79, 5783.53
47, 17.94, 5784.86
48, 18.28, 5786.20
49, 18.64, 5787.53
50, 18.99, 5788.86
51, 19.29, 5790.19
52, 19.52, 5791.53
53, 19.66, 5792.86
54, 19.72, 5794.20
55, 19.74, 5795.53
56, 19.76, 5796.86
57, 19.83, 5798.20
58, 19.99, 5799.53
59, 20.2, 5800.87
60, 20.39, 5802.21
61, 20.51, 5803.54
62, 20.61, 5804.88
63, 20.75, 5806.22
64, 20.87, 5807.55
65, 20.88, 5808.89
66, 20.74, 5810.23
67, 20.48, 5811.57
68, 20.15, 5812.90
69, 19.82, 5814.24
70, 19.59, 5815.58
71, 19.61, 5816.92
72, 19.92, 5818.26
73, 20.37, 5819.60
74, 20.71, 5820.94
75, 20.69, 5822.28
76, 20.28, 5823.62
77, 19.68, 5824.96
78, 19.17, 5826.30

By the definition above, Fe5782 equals 2.0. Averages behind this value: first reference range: 21.8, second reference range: 20.5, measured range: 19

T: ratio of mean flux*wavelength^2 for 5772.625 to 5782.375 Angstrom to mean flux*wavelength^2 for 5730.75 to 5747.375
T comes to 0.96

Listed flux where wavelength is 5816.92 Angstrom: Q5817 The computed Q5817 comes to 19.61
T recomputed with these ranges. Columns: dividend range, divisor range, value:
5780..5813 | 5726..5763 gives 0.96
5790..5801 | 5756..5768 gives 0.93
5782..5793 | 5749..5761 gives 0.95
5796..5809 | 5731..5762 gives 1.01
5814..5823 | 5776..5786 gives 1.08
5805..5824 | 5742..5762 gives 1.03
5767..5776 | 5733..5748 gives 1.05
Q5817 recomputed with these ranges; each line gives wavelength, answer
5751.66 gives 19.09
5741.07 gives 20.89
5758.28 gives 20.46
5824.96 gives 19.68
